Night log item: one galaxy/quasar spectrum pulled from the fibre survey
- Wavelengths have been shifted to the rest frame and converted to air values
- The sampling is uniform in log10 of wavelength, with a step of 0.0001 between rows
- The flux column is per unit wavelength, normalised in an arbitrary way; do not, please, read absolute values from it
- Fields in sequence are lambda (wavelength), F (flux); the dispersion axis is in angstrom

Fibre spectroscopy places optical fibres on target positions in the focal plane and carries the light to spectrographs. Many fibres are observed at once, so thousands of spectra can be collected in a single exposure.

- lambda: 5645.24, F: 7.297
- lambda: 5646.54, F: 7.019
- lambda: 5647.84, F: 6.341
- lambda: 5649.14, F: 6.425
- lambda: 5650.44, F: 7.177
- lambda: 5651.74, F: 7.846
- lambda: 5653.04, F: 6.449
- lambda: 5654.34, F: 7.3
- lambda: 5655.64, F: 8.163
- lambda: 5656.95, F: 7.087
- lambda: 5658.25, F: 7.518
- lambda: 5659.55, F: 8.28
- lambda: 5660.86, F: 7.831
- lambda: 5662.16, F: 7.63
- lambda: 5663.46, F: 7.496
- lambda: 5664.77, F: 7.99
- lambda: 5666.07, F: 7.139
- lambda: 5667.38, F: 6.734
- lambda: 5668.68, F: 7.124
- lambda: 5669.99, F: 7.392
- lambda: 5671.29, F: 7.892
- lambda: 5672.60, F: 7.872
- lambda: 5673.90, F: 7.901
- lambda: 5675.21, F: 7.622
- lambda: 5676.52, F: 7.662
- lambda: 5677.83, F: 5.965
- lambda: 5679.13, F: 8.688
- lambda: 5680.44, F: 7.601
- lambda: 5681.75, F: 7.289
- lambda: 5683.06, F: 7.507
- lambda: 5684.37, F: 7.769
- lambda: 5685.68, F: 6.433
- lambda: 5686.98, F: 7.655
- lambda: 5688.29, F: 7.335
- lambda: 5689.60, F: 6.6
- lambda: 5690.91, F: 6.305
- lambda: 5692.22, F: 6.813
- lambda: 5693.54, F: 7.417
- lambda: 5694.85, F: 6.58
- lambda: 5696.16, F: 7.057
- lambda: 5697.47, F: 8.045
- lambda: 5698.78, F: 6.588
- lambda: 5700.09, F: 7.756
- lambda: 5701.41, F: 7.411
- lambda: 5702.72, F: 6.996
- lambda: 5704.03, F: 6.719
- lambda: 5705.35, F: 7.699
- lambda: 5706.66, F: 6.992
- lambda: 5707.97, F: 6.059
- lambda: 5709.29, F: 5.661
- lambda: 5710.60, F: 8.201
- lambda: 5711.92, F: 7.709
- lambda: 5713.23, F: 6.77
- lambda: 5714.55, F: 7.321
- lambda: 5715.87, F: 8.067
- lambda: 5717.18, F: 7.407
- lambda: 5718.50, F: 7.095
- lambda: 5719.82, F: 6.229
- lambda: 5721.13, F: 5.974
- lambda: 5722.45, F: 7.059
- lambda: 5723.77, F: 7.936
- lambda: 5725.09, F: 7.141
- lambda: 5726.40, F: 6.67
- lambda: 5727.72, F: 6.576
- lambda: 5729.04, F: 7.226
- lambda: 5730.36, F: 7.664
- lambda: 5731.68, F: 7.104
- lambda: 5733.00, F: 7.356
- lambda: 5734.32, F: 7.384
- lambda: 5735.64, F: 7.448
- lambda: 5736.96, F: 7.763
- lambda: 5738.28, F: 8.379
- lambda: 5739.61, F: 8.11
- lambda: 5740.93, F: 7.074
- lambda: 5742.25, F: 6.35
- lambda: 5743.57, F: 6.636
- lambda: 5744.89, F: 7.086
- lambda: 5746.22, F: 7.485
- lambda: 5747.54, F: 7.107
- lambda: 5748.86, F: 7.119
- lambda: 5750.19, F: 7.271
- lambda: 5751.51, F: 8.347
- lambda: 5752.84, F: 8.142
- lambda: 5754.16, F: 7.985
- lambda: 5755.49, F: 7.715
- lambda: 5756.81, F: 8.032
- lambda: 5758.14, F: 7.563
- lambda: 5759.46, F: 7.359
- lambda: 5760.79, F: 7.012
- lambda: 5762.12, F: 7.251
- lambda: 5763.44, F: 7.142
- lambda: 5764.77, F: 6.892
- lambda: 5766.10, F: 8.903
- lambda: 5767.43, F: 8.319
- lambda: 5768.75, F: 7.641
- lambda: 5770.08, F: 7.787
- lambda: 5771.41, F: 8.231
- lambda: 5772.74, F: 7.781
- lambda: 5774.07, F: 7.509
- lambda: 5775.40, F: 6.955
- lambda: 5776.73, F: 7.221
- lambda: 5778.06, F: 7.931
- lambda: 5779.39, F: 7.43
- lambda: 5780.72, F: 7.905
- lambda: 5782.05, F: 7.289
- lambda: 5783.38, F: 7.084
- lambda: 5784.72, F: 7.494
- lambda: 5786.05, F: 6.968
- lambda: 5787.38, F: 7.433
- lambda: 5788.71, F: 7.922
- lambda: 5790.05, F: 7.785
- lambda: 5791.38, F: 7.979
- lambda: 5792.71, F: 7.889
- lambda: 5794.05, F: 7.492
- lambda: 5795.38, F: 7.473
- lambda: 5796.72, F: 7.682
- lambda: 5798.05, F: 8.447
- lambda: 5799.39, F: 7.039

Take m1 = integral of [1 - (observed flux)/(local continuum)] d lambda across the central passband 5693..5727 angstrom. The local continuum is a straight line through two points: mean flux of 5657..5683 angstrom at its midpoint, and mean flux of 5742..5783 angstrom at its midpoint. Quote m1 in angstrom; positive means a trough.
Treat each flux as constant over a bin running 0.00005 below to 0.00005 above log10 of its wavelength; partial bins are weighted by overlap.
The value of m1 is 2.0 angstrom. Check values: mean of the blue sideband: 7.55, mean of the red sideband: 7.54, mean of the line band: 7.1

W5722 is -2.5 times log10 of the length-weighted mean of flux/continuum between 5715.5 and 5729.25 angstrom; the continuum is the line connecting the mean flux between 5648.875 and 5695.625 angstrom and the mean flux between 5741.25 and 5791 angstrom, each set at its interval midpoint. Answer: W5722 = 0.06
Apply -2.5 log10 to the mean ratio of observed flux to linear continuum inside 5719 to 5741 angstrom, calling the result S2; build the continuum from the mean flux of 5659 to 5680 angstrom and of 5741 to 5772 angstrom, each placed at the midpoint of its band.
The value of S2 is 0.04 mag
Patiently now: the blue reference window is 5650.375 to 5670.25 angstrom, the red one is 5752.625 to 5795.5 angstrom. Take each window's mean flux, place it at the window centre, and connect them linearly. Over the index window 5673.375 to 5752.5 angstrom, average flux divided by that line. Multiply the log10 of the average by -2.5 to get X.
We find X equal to 0.05 mag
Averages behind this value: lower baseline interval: 7.46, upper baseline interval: 7.62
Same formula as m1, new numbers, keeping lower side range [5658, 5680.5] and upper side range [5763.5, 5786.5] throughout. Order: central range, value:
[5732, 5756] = 0.4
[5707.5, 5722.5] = 1.2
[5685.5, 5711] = 1.9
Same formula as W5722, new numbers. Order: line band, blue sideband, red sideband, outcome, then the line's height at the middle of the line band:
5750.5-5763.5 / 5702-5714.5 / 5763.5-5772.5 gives 0.008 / 7.73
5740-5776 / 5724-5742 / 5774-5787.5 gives -0.021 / 7.37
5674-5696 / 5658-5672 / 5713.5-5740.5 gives 0.037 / 7.46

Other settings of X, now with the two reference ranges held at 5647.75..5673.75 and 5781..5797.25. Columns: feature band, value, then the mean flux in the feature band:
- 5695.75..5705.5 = 0.03 mag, 7.27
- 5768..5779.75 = -0.01 mag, 7.62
